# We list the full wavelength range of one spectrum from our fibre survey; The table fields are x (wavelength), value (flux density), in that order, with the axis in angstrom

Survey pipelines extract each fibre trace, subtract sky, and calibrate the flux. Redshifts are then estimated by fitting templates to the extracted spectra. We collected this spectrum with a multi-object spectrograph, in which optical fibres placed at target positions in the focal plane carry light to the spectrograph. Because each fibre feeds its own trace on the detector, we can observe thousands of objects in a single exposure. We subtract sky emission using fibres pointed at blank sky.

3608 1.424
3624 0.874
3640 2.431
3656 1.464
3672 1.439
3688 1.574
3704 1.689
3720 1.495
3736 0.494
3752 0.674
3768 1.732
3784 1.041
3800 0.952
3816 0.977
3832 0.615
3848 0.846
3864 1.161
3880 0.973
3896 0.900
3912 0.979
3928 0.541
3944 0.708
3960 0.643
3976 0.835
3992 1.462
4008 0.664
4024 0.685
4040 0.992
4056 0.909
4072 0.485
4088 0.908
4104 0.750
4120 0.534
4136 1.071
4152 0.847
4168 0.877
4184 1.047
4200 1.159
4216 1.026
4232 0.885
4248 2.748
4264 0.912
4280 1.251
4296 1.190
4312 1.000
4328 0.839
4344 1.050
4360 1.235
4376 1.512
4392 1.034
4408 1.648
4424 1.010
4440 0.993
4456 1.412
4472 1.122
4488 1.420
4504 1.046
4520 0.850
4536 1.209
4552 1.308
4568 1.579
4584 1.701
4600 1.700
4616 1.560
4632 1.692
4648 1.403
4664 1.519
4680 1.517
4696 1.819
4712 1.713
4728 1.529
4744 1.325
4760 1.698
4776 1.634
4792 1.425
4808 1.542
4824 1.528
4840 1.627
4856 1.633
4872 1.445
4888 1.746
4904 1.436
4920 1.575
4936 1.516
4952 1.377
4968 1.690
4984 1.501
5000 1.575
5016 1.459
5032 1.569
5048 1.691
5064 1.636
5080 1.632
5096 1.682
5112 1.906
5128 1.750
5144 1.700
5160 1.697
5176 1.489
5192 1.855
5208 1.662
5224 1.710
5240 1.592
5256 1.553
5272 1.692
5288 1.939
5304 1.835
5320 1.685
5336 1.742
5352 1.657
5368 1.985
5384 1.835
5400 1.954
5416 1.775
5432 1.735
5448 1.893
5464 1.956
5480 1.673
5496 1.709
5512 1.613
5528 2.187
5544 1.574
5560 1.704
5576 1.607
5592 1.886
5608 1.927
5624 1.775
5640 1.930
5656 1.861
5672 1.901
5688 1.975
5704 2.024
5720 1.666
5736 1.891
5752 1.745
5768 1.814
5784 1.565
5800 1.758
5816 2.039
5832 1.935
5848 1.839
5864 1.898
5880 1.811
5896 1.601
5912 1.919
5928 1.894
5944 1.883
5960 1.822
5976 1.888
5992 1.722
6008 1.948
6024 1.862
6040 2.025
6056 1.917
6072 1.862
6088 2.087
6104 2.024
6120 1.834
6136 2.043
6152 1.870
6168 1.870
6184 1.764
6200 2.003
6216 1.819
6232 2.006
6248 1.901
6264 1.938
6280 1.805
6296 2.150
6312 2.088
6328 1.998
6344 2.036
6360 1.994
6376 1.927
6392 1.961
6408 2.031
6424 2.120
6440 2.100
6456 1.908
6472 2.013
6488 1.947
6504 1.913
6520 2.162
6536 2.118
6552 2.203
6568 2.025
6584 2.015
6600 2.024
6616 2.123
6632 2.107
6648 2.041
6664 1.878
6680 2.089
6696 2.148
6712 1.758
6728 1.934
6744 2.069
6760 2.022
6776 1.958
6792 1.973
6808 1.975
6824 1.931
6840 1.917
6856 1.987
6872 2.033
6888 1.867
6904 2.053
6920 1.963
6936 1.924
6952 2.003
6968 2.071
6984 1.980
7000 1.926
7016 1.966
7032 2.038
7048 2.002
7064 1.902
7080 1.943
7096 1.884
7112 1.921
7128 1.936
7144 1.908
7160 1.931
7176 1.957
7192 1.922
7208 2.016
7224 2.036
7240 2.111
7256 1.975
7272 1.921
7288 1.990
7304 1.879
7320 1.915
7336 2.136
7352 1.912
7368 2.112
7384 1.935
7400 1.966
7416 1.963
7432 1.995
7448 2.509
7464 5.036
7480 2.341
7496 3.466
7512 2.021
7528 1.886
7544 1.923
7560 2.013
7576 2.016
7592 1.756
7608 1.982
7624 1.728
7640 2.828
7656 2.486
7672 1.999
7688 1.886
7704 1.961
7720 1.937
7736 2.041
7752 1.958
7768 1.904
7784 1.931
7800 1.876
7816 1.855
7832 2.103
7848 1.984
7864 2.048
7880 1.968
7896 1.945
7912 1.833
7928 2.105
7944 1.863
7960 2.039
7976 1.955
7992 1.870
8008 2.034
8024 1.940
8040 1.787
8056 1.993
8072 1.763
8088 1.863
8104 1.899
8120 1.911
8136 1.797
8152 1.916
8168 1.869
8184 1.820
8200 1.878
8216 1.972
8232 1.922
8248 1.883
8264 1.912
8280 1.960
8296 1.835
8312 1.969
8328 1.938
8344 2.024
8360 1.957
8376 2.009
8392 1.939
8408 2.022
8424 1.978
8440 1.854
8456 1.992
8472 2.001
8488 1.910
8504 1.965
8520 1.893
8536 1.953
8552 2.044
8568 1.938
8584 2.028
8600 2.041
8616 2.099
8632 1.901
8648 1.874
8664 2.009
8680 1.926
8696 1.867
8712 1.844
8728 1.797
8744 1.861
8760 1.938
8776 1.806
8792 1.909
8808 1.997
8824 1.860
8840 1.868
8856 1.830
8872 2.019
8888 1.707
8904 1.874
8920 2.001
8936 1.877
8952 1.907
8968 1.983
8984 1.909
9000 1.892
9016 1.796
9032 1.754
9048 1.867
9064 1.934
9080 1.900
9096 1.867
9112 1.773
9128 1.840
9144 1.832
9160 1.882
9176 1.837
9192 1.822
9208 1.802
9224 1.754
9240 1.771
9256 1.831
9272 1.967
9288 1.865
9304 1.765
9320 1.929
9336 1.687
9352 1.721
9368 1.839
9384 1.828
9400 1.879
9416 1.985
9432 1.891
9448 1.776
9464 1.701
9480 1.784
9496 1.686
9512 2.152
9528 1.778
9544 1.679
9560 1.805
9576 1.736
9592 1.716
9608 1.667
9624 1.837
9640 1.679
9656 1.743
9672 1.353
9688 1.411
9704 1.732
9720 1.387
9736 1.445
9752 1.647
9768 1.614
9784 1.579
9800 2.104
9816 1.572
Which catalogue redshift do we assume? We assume 0.14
